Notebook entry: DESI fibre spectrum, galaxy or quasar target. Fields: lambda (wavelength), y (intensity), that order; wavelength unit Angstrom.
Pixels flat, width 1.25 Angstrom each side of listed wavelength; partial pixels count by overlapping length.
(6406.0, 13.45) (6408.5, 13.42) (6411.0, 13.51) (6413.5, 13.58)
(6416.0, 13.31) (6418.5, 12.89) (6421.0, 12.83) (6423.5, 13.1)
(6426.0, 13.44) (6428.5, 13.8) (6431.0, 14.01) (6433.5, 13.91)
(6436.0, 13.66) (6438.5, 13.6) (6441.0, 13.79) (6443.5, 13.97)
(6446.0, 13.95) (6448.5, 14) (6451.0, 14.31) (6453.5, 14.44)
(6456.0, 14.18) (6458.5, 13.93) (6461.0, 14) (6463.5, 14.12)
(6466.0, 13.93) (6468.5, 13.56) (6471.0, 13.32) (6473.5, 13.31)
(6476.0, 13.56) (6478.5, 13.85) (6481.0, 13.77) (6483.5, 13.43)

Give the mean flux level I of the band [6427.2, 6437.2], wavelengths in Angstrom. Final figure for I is 13.8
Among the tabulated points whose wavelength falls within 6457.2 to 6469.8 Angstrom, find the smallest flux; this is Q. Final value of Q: 13.56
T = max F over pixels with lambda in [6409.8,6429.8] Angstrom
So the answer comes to 13.8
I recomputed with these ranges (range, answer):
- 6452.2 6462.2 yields 14.1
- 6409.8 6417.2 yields 13.5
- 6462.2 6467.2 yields 14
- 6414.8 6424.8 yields 13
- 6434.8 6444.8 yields 13.8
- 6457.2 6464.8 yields 14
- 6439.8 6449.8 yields 13.9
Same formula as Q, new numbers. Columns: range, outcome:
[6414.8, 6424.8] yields 12.83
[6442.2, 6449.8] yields 13.95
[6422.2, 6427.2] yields 13.1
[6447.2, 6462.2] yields 13.93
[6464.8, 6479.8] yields 13.31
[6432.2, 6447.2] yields 13.6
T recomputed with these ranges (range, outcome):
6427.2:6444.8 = 14.01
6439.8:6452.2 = 14.31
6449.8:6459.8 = 14.44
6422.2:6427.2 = 13.44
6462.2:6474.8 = 14.12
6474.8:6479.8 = 13.85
